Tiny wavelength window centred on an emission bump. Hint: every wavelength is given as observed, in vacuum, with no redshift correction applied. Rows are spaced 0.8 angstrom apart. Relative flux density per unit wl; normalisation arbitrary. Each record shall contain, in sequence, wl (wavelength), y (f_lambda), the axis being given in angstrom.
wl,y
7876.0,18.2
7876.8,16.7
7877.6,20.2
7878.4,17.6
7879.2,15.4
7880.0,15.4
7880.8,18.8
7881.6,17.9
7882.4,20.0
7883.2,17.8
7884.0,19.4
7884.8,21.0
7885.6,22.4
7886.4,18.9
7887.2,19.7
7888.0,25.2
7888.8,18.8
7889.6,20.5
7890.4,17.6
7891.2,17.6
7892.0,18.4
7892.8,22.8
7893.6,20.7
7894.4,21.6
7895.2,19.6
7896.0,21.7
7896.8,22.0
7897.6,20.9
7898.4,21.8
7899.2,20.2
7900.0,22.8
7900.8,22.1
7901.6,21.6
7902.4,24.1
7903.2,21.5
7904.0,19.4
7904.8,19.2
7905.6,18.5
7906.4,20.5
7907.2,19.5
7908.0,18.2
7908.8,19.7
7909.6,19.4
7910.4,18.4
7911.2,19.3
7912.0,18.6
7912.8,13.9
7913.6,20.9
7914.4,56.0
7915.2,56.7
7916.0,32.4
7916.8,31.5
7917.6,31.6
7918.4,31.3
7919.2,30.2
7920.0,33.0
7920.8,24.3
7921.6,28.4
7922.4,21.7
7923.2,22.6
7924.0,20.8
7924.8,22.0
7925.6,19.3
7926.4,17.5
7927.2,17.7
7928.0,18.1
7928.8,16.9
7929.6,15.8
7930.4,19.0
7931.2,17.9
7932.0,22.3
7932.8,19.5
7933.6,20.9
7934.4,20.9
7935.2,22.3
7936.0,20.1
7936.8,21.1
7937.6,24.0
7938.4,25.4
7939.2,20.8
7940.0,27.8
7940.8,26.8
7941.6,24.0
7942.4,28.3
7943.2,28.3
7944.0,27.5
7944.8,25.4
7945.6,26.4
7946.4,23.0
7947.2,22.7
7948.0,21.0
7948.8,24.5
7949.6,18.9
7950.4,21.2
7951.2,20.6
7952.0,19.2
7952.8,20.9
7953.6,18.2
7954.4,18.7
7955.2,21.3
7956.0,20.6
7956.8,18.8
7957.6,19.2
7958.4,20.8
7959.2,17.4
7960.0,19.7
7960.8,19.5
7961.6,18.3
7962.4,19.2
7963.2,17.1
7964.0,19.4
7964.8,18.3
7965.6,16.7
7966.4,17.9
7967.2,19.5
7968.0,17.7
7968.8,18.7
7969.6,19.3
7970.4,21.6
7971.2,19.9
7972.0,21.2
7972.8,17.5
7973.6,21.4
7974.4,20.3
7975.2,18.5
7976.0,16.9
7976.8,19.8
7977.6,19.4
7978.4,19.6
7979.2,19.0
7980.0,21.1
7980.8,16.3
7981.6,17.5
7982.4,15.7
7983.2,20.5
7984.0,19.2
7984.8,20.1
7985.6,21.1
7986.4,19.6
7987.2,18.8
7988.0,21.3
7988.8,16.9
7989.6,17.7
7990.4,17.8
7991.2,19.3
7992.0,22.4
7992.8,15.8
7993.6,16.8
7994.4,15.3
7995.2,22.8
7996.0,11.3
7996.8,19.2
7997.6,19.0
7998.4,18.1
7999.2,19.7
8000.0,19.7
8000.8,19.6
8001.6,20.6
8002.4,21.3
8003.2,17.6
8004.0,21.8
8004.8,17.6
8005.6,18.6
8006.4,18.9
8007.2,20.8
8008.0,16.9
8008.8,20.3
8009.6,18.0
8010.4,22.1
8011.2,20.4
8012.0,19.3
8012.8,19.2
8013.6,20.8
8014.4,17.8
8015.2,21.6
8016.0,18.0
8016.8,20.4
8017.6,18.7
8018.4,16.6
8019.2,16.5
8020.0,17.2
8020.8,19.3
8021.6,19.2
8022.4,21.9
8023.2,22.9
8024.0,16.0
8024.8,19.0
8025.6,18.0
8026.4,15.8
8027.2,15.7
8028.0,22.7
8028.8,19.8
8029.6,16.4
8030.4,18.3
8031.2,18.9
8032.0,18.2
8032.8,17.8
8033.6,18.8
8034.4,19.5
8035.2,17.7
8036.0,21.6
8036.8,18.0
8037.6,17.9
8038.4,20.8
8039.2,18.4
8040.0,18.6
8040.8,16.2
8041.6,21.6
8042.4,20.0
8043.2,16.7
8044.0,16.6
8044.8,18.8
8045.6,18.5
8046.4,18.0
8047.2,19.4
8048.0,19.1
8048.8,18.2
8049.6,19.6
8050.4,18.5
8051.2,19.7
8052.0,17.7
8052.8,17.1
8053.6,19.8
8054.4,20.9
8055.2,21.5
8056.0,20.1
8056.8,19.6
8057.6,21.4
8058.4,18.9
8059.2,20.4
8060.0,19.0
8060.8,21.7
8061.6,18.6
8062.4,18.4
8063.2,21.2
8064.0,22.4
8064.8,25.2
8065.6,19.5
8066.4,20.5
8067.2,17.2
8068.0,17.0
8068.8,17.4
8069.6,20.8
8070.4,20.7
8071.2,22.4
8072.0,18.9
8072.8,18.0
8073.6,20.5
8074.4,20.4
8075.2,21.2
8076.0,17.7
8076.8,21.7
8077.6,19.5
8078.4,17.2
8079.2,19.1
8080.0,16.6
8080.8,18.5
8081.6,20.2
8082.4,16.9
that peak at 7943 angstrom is [N II]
